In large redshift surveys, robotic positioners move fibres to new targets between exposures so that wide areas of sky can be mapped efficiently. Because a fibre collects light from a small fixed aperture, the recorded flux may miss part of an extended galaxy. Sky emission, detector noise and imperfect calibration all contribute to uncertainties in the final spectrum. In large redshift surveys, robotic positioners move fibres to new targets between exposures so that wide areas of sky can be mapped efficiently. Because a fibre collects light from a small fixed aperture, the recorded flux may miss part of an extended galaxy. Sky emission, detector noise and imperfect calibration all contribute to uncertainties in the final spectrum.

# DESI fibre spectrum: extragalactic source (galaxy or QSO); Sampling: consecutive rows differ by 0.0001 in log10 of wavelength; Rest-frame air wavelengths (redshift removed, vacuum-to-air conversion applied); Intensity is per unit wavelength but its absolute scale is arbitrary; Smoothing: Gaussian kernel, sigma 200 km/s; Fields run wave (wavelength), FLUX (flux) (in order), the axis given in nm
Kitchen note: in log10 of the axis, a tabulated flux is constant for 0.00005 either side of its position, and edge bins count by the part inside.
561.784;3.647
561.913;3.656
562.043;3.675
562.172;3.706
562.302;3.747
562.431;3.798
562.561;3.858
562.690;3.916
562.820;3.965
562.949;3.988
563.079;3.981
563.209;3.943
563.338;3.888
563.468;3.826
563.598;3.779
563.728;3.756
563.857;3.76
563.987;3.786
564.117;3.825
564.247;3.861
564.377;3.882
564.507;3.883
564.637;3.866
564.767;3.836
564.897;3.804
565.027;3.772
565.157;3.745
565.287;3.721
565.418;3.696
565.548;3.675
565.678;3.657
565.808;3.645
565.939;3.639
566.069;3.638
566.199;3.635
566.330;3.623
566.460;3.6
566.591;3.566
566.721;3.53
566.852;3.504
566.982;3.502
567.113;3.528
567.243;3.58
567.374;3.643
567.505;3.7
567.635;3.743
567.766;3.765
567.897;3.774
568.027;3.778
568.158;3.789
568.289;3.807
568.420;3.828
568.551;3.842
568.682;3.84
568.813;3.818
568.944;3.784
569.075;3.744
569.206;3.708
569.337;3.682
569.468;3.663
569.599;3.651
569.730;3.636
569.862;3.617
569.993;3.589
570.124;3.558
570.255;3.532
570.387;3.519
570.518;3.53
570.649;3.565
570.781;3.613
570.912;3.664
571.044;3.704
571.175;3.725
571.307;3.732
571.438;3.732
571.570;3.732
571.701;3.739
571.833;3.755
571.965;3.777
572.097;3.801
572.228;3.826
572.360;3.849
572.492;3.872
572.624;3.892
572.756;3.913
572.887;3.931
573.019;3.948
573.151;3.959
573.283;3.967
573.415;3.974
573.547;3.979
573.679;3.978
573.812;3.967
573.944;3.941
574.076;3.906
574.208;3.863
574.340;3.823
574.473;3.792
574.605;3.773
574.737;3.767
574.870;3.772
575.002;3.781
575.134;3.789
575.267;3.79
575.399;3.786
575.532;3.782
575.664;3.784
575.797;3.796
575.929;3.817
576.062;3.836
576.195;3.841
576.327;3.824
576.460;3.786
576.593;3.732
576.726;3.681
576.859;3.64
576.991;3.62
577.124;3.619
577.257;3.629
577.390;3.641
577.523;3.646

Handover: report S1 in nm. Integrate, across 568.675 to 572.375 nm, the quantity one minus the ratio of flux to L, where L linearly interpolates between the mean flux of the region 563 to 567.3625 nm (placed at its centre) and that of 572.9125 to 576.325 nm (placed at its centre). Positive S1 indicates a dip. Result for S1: 0.11 nm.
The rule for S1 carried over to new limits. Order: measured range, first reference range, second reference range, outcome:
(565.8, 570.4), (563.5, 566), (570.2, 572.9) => 0.10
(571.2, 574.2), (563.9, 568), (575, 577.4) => -0.11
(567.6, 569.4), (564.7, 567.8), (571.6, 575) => -0.03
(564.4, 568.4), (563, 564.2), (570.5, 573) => 0.13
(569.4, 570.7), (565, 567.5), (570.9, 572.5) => 0.05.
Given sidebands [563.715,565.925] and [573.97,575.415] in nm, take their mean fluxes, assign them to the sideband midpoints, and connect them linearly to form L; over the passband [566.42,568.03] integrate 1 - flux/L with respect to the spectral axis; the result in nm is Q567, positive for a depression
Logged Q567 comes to 0.07 nm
